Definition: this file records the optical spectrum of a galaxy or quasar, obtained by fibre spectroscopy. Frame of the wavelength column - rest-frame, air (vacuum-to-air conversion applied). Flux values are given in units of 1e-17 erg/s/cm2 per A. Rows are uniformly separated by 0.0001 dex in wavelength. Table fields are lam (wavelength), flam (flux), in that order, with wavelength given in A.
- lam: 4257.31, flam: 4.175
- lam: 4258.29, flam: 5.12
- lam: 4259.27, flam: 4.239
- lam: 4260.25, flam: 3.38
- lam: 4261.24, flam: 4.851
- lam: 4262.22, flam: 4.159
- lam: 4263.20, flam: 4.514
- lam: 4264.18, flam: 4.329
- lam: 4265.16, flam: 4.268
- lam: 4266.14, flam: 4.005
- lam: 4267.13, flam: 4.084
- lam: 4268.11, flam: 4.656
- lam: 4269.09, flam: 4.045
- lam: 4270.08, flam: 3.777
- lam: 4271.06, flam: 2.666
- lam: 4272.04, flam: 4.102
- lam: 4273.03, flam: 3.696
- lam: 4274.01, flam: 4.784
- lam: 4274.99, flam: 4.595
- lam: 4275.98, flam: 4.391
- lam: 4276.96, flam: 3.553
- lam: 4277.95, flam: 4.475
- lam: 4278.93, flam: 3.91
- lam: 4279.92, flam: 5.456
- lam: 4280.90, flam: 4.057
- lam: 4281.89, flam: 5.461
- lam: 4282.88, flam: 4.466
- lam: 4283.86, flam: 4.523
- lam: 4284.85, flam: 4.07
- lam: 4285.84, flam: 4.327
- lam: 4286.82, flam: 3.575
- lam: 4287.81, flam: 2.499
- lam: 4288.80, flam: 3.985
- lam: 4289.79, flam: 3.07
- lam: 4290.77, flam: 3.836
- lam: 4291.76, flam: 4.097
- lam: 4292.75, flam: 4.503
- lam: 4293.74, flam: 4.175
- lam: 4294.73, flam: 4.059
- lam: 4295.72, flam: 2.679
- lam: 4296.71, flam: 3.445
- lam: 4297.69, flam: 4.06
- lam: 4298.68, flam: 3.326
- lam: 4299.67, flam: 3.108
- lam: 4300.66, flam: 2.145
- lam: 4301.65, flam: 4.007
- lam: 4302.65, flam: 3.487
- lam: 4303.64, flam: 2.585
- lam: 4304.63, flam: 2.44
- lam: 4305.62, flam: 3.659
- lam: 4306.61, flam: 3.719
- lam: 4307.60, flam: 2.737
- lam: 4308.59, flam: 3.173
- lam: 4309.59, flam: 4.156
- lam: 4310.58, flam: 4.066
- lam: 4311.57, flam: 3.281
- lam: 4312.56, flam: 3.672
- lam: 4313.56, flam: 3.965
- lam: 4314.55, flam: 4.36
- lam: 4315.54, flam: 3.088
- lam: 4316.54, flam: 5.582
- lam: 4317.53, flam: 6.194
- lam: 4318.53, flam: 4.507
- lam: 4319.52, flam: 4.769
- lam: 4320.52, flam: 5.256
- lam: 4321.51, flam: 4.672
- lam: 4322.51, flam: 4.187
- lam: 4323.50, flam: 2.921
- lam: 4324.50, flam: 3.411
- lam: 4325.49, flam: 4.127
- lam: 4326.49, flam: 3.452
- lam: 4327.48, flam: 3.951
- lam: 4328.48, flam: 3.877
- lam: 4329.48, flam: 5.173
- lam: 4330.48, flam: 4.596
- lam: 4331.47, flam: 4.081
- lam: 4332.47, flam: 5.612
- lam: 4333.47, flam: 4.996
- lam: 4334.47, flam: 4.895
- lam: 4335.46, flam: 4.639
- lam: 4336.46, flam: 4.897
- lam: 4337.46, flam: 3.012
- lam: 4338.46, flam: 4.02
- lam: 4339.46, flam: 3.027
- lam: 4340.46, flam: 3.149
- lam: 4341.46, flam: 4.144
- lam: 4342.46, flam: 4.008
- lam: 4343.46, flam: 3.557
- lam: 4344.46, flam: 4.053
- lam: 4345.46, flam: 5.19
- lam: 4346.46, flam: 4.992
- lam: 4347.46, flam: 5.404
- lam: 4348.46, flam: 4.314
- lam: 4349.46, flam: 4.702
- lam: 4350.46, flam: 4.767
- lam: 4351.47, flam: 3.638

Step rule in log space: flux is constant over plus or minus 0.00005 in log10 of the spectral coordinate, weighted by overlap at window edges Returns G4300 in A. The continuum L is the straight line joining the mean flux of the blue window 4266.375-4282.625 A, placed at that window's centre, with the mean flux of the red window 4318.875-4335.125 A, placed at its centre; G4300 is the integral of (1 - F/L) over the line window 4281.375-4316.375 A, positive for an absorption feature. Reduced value 5.1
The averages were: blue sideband 4.23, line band 3.67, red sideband 4.38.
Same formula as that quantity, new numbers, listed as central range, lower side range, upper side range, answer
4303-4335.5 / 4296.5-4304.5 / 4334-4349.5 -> -3.6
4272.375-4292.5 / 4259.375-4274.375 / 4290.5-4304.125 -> -1.8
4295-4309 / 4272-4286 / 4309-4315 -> 3.0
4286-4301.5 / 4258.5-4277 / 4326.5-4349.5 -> 2.5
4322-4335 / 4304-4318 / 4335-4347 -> -0.9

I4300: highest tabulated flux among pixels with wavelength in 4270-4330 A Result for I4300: 6.194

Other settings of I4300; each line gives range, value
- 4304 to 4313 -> 4.156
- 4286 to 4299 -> 4.503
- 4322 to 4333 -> 5.612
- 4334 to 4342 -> 4.897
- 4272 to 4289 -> 5.461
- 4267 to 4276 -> 4.784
